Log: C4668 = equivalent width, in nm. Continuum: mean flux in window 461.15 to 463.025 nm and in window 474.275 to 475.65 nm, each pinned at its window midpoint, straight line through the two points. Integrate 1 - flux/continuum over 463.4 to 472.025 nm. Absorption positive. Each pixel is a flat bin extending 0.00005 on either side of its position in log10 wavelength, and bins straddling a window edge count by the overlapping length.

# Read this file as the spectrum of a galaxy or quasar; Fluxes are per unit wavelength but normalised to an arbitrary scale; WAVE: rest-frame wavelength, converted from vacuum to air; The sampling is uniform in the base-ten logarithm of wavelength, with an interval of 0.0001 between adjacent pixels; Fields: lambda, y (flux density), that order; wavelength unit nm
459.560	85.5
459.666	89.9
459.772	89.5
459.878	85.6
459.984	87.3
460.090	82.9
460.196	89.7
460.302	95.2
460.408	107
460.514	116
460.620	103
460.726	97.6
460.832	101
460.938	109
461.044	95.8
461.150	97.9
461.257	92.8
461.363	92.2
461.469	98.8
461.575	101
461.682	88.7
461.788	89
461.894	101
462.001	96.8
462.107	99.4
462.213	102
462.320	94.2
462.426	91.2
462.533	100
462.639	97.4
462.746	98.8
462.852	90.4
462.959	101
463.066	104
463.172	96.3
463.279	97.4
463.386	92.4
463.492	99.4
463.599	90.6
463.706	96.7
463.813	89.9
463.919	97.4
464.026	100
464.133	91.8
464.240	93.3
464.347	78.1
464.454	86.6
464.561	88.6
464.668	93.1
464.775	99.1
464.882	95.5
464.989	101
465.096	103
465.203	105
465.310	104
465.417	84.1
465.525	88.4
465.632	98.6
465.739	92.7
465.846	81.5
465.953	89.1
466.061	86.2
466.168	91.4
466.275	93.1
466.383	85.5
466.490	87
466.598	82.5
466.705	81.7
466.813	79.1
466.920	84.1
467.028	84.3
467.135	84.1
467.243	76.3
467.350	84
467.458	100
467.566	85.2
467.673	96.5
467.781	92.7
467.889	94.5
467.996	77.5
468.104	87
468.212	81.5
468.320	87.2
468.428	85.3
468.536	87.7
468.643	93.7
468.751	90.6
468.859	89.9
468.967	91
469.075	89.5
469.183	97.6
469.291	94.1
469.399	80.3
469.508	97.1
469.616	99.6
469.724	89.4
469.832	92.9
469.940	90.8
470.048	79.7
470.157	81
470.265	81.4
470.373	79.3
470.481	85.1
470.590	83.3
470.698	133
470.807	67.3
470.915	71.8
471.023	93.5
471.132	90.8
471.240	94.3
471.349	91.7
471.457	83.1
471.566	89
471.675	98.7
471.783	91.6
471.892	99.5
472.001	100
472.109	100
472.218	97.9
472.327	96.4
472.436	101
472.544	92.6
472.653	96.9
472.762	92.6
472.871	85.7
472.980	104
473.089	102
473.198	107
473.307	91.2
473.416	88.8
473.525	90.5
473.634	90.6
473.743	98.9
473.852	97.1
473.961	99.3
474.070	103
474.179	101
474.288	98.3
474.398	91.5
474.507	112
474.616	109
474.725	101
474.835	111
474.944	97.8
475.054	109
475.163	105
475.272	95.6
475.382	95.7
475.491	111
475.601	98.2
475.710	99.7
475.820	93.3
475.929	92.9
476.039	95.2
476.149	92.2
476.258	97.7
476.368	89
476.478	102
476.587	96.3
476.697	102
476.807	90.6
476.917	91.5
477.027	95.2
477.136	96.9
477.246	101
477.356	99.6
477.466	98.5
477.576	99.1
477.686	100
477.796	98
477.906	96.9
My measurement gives 0.78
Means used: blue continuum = 96.2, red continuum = 103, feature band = 90.1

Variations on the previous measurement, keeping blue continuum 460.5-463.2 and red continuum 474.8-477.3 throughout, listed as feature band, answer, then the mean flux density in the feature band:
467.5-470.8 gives 0.288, 89.5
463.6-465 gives 0.075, 92.8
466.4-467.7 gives 0.171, 85.2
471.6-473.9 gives 0.043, 96.3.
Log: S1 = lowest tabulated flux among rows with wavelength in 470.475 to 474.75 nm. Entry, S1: 67.3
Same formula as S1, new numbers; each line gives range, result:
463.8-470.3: 76.3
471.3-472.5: 83.1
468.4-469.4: 80.3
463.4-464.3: 89.9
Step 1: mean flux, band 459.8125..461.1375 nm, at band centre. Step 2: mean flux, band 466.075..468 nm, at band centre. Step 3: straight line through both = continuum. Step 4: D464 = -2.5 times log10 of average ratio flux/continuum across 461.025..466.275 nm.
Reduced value -0.03 mag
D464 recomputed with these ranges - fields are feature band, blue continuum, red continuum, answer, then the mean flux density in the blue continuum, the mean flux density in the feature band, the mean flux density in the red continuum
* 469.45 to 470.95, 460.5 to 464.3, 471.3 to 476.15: 0.11 mag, 97.1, 88.1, 97.8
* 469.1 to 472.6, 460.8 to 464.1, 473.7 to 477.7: 0.08 mag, 96.8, 91.4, 99.1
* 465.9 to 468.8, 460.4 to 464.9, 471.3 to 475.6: 0.12 mag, 96.5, 86.9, 98.1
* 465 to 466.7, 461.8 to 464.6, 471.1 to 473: 0.04 mag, 95.1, 91.4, 94.6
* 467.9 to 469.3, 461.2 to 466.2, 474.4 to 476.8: 0.10 mag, 94.7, 88.7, 99.9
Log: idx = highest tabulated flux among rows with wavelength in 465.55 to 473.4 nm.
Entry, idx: 133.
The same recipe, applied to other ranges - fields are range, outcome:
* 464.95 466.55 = 105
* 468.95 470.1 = 99.6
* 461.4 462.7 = 102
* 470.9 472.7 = 101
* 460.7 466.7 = 109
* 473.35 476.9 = 112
